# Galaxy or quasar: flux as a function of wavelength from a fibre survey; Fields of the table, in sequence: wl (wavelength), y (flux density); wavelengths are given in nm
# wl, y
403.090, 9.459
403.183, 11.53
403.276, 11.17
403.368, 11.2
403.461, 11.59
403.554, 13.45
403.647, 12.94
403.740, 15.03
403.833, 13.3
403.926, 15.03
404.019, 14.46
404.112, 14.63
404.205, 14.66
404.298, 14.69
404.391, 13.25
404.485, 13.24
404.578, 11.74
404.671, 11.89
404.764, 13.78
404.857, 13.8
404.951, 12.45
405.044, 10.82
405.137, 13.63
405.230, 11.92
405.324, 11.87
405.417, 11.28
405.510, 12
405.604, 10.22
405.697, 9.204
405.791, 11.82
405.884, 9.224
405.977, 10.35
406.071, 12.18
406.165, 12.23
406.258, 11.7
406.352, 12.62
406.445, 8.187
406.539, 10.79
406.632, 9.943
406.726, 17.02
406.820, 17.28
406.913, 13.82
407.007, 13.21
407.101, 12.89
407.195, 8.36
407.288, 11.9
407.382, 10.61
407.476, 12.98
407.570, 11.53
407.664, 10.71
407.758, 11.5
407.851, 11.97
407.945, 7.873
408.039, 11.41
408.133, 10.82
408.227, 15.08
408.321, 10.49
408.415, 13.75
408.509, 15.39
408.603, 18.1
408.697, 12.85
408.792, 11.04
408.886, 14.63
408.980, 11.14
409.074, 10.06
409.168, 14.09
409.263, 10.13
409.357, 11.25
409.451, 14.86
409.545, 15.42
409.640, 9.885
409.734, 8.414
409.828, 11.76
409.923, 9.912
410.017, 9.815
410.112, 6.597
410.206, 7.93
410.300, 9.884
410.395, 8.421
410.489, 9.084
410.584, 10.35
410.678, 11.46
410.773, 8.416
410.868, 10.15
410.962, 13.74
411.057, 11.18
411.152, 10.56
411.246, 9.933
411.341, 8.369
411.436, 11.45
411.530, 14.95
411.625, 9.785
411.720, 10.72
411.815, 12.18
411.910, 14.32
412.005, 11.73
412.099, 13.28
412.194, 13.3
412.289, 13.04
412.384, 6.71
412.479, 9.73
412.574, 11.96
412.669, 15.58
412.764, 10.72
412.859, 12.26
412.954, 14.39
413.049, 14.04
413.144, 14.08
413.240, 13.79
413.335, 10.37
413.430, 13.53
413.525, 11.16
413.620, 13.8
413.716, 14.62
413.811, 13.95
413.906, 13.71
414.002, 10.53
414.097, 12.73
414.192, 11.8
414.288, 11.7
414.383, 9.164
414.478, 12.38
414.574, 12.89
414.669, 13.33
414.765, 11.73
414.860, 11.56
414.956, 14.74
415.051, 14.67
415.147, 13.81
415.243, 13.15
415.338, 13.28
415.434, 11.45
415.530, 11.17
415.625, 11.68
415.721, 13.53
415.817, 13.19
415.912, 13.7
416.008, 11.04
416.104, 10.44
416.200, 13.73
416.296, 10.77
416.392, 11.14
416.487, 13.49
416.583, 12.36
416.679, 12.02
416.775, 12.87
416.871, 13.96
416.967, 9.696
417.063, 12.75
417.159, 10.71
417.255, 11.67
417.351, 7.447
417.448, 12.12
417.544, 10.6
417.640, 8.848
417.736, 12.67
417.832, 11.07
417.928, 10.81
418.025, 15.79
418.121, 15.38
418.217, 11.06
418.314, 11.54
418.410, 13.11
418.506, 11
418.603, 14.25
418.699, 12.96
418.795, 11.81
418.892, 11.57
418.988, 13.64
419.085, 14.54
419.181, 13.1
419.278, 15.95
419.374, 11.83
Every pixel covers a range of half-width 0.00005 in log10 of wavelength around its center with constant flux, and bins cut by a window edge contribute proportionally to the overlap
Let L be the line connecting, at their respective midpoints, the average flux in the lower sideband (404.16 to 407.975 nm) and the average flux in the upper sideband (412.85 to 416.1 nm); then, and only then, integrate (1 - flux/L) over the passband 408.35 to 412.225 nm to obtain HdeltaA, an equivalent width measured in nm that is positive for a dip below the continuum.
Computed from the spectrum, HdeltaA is 0.28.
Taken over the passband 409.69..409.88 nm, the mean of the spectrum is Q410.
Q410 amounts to 10.1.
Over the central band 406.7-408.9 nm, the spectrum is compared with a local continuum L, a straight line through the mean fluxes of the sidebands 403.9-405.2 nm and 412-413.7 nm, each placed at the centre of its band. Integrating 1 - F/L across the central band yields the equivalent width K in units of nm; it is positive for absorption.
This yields 0.06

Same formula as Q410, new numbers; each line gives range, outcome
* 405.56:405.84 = 10.4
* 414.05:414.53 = 11.6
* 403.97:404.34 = 14.6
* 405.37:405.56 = 11.6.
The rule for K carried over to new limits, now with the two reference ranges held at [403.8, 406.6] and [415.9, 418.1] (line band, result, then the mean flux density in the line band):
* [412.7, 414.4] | -0.11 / 12.7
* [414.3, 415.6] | -0.08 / 12.5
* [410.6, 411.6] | 0.08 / 11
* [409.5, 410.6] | 0.21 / 9.76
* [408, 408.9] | -0.09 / 13.3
